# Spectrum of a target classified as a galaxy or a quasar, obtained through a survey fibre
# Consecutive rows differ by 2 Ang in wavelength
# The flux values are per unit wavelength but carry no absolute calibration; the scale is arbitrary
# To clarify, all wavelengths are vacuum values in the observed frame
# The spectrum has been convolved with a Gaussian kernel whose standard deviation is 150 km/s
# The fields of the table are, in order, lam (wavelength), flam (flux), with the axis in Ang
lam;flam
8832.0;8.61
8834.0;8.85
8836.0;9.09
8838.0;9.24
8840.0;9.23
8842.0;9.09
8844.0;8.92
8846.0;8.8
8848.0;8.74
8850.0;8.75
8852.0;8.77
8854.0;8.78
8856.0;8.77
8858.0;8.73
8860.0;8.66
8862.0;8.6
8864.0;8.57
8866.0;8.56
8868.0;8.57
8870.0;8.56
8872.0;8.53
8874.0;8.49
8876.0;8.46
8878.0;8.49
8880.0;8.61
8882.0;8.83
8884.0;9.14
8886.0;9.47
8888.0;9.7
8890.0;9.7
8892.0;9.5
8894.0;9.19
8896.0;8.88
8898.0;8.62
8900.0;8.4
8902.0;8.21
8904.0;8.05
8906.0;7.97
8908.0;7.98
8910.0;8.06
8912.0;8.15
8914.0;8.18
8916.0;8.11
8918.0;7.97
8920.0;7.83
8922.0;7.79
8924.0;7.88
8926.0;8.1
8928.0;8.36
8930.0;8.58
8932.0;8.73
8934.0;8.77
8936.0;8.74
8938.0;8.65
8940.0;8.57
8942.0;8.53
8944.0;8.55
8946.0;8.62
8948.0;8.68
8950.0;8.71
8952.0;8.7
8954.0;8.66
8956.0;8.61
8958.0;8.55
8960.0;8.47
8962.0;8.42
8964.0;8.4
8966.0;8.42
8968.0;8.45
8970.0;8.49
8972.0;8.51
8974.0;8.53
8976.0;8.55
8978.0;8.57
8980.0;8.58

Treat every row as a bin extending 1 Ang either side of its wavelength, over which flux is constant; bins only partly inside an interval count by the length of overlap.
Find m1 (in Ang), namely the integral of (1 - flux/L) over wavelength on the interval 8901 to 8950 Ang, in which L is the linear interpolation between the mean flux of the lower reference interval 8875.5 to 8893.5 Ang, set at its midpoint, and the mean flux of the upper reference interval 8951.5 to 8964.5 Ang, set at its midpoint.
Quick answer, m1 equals 2.7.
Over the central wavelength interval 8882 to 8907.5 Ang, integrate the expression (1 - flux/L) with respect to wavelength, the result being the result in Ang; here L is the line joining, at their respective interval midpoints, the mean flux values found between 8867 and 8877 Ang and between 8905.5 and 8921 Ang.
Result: -1.9 Ang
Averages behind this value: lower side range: 8.52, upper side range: 8.03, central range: 8.88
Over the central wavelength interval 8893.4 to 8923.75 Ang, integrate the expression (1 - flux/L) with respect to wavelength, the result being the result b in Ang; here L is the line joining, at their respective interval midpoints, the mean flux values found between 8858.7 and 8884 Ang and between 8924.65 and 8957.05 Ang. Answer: 1.4 Ang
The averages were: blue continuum 8.6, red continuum 8.59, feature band 8.2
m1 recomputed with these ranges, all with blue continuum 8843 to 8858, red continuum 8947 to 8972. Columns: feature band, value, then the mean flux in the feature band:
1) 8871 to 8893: -0.70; 8.99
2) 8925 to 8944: 0.09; 8.56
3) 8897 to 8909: 0.64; 8.21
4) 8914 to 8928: 1.03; 7.99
